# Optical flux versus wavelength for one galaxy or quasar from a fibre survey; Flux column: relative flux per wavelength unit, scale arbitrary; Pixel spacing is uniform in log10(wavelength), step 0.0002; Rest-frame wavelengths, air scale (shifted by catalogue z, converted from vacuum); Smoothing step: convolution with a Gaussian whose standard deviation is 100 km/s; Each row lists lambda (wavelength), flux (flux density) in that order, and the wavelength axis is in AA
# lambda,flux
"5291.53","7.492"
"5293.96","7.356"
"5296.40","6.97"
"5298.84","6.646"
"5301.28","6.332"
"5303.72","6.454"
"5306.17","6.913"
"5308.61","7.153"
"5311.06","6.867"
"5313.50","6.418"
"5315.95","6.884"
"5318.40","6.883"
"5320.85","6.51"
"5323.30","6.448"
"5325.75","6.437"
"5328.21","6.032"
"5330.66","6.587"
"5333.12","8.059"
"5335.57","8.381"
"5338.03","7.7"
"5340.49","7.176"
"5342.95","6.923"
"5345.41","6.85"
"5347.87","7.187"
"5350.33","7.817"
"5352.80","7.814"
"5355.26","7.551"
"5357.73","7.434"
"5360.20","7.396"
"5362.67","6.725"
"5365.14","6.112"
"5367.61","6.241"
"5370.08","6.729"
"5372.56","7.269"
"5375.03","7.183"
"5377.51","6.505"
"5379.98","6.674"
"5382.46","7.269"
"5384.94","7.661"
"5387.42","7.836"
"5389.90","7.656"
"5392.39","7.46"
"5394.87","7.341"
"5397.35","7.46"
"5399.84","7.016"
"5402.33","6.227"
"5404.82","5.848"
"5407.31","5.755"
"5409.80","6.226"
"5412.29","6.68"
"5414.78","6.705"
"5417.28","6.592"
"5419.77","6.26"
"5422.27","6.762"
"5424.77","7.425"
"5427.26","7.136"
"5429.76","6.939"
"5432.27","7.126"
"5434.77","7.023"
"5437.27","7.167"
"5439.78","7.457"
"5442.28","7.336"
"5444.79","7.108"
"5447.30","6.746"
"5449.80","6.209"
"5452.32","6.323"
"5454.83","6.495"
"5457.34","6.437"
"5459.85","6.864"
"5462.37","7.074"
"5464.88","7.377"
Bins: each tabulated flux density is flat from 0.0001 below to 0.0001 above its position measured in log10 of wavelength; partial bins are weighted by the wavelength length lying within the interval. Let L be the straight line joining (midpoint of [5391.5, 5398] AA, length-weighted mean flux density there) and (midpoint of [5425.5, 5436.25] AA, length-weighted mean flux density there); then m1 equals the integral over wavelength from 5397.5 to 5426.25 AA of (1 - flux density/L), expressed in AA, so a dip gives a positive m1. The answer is 2.8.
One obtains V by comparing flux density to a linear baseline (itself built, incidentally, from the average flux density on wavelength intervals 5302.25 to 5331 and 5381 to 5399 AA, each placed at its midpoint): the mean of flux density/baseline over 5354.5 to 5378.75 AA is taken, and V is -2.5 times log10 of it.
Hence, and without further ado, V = 0.05 mag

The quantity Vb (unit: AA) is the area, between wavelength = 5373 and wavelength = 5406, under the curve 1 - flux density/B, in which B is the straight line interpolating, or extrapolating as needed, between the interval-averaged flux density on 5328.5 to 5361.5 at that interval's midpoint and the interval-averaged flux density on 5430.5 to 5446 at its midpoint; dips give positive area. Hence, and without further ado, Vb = 1.0 AA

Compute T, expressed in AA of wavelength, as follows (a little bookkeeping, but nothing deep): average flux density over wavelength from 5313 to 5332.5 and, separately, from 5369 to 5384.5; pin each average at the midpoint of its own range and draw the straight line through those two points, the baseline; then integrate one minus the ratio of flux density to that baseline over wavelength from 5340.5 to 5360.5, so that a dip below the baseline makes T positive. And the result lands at -1.7 AA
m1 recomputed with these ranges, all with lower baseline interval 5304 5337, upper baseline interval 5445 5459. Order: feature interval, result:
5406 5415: 0.4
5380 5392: -1.4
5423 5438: -1.3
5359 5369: 0.2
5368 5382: -0.3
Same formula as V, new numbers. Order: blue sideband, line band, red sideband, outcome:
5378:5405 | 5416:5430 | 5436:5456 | 0.02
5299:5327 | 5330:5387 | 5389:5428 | -0.08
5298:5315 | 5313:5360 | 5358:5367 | -0.06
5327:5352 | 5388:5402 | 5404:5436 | -0.07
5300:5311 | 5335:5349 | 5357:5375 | -0.08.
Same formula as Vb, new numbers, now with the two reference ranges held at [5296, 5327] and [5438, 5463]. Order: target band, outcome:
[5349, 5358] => -1.28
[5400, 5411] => 1.06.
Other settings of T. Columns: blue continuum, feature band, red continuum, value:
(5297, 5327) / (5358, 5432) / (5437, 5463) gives -1.3 AA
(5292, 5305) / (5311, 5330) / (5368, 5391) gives 1.0 AA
